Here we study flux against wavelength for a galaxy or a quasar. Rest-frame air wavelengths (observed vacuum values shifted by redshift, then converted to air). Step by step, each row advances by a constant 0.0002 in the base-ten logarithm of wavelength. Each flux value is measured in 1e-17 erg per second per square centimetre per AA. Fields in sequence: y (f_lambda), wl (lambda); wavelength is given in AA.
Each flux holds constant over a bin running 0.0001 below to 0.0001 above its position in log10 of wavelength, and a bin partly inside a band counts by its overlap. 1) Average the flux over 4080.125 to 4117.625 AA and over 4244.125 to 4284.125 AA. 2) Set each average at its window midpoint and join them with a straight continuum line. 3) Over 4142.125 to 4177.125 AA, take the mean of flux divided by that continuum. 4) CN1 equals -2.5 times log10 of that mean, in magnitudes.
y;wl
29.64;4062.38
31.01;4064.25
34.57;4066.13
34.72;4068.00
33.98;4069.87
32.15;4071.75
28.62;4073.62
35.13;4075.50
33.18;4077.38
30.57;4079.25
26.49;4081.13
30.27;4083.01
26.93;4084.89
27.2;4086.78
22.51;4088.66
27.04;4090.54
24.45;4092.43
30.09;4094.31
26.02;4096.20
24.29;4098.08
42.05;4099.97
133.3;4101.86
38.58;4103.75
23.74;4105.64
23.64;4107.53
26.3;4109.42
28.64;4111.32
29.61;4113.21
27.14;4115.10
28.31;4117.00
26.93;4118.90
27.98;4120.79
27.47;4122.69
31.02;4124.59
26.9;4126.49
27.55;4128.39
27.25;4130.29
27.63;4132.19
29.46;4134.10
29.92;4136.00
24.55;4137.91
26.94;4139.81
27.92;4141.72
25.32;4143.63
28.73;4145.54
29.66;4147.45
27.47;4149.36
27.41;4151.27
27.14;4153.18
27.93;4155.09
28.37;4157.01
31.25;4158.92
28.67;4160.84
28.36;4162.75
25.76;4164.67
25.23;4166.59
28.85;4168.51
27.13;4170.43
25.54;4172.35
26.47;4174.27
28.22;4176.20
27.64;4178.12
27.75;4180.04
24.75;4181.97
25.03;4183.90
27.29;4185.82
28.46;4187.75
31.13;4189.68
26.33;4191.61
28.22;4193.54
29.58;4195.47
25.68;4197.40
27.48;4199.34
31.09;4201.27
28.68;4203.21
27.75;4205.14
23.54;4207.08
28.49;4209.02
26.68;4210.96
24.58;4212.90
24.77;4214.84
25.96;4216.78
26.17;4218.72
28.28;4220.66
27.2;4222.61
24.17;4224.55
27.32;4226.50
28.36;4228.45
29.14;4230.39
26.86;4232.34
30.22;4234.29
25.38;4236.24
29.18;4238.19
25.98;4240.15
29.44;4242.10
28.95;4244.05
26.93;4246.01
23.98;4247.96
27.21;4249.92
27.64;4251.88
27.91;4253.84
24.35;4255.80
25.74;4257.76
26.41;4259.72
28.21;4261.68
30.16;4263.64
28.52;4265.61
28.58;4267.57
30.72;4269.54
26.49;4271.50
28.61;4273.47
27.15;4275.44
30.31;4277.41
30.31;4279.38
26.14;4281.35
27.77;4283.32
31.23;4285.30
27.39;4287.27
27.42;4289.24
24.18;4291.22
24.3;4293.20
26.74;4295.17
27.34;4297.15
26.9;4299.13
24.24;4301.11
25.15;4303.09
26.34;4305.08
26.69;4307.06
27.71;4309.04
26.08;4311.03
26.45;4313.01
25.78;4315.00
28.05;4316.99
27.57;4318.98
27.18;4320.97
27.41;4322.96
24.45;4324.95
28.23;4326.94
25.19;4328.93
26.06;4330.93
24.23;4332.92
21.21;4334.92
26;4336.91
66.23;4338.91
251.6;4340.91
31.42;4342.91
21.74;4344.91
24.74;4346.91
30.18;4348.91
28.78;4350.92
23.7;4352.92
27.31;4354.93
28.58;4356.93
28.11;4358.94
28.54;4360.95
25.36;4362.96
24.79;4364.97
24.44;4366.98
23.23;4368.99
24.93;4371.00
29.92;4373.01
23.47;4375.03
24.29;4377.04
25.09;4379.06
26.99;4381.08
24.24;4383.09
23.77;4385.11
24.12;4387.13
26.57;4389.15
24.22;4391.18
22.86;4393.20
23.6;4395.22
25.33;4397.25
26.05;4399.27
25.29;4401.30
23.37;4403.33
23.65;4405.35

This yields 0.13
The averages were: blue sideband 33.4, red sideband 27.7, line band 27.6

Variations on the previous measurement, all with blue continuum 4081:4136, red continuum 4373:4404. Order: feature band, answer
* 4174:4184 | 0.123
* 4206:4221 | 0.124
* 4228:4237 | 0.023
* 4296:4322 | 0.008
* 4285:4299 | 0.018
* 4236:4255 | 0.041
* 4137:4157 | 0.127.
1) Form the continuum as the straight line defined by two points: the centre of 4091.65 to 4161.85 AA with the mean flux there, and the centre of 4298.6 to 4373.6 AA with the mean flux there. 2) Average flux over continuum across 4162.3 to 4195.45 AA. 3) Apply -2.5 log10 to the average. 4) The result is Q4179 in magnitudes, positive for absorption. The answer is 0.16 mag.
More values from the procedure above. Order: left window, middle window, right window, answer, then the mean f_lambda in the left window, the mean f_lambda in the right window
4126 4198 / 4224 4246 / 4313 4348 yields 0.20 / 27.6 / 41.2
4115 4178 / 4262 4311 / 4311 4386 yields 0.15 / 27.7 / 33.1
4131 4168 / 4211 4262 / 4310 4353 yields 0.22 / 27.8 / 38.6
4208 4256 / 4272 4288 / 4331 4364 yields 0.17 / 27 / 42.5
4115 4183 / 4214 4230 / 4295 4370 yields 0.13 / 27.6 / 33.3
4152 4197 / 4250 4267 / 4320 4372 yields 0.16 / 27.6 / 36.3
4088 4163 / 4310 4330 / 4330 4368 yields 0.41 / 30.7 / 40.2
